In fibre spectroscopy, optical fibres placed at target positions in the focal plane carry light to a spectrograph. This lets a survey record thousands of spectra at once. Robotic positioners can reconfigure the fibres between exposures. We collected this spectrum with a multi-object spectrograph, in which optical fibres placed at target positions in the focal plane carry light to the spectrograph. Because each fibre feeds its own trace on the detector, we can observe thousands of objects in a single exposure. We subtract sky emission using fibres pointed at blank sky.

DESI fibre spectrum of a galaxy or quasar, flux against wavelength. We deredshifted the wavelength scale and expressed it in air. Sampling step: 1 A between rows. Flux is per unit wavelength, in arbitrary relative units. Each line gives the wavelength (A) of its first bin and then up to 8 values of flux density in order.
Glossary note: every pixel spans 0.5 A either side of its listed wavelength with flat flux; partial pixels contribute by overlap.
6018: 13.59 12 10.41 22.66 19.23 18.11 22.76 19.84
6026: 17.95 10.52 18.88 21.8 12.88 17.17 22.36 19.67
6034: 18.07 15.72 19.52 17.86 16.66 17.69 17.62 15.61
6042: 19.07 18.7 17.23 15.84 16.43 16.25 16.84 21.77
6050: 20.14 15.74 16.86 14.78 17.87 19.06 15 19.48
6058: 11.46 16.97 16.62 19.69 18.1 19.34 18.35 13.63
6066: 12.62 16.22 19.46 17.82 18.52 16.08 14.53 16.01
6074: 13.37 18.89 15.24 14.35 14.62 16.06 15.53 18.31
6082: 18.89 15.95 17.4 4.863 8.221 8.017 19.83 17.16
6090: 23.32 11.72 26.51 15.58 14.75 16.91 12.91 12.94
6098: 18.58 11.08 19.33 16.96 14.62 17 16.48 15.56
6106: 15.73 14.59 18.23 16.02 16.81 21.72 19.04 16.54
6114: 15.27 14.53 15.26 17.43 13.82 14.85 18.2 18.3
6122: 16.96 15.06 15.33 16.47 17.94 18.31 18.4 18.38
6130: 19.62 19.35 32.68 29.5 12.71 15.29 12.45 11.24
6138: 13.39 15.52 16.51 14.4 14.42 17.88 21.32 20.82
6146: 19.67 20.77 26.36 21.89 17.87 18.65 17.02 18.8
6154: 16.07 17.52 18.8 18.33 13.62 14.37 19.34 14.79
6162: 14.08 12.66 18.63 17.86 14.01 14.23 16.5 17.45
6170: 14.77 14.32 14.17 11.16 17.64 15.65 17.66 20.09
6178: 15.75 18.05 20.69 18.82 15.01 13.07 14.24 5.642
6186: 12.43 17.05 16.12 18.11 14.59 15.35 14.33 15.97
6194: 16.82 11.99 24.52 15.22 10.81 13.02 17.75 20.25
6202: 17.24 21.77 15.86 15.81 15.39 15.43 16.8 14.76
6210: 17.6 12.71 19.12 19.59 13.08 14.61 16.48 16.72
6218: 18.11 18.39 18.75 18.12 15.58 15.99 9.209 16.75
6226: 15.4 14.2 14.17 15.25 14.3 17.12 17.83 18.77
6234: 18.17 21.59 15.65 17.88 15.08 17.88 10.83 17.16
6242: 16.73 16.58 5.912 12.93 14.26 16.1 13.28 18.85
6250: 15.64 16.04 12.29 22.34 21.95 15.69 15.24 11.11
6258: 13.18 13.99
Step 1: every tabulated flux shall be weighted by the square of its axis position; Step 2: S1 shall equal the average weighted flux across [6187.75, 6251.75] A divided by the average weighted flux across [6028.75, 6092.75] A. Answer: 1.00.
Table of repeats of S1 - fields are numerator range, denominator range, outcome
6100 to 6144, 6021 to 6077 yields 1.00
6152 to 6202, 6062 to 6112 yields 1.02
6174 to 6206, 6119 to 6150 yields 0.90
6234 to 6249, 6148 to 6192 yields 0.97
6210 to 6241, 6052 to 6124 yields 1.05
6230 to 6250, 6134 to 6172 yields 0.98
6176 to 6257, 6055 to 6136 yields 1.00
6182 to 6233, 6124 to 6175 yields 0.93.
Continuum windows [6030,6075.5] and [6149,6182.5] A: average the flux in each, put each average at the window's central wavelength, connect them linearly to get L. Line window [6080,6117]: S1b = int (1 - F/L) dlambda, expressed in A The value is 2.0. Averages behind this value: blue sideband 17.2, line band 16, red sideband 16.6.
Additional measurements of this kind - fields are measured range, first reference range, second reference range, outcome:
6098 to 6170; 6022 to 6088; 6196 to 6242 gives -2.66 A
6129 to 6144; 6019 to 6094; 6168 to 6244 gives -1.12 A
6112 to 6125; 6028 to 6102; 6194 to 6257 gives 0.31 A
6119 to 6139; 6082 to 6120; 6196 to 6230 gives -2.23 A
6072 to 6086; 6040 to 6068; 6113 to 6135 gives 1.87 A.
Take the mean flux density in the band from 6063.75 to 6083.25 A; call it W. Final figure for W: 16.2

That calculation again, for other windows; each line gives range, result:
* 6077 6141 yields 16.5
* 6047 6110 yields 16.3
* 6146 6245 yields 16.3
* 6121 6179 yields 17.3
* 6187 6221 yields 16.5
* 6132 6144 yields 16.7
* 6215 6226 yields 16.3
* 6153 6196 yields 15.8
